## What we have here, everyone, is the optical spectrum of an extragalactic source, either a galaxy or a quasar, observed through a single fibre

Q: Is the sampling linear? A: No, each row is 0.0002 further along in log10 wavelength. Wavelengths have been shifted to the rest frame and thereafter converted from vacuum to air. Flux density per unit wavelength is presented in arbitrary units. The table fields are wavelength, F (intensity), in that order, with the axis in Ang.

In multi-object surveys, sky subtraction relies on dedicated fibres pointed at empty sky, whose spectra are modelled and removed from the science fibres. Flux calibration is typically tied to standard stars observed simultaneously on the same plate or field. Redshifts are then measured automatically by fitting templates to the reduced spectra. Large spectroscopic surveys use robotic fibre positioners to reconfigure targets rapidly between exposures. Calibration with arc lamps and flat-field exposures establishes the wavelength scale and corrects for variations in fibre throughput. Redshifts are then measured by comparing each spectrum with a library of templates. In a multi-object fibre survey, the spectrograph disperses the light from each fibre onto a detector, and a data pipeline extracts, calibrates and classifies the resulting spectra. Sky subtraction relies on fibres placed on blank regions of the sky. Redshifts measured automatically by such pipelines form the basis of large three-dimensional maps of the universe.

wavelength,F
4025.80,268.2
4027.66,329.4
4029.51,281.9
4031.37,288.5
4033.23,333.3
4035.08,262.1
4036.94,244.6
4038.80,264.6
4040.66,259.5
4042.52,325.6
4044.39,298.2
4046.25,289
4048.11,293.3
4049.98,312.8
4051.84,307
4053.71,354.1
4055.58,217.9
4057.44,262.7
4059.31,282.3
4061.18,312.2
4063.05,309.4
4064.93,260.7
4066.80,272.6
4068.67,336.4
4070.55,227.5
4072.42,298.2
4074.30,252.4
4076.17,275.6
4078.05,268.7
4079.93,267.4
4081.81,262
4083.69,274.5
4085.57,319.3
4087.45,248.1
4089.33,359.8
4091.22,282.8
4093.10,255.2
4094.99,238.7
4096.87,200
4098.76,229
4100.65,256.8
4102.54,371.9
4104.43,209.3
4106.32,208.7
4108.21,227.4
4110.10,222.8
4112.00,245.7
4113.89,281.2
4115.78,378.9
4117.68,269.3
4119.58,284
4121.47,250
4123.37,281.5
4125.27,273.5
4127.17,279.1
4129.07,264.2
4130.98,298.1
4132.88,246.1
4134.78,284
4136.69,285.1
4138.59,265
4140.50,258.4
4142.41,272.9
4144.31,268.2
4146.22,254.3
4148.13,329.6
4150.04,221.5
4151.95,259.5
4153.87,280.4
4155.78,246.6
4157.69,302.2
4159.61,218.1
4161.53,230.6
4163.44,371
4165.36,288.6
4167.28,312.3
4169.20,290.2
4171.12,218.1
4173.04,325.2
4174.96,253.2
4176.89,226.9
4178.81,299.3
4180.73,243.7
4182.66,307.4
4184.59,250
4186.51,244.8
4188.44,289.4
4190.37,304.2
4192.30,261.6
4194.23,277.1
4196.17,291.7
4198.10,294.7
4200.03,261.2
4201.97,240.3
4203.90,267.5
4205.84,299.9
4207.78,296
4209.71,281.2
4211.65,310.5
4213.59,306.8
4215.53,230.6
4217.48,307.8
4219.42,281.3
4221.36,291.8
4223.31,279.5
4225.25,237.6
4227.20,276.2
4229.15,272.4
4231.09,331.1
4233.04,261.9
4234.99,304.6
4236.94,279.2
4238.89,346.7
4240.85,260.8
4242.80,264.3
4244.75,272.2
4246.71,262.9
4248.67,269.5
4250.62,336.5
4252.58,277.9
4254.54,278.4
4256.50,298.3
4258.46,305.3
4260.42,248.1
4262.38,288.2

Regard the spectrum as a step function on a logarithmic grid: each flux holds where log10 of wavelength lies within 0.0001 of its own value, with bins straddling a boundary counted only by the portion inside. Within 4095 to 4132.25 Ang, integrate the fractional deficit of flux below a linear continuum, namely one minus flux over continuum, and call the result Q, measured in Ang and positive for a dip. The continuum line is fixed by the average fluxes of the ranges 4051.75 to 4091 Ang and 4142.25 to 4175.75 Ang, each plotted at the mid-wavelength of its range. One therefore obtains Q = 2.0 Ang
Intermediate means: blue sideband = 284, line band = 264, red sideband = 275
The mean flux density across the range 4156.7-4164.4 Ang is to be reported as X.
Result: 280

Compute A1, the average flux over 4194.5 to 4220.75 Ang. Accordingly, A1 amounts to 282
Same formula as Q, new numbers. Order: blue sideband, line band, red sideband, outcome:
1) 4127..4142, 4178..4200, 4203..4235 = 0.2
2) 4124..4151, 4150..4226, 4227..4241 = 2.0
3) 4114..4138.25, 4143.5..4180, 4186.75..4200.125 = 1.2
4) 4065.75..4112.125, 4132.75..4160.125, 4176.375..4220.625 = 0.4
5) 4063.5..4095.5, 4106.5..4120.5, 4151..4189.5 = 0.3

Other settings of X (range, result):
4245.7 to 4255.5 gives 285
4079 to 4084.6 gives 268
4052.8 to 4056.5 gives 286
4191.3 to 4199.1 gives 281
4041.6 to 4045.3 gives 311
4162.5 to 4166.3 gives 330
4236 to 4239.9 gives 312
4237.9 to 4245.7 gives 286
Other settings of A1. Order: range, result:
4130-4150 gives 274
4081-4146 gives 269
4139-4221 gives 276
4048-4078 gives 285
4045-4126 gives 275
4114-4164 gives 275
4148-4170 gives 277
